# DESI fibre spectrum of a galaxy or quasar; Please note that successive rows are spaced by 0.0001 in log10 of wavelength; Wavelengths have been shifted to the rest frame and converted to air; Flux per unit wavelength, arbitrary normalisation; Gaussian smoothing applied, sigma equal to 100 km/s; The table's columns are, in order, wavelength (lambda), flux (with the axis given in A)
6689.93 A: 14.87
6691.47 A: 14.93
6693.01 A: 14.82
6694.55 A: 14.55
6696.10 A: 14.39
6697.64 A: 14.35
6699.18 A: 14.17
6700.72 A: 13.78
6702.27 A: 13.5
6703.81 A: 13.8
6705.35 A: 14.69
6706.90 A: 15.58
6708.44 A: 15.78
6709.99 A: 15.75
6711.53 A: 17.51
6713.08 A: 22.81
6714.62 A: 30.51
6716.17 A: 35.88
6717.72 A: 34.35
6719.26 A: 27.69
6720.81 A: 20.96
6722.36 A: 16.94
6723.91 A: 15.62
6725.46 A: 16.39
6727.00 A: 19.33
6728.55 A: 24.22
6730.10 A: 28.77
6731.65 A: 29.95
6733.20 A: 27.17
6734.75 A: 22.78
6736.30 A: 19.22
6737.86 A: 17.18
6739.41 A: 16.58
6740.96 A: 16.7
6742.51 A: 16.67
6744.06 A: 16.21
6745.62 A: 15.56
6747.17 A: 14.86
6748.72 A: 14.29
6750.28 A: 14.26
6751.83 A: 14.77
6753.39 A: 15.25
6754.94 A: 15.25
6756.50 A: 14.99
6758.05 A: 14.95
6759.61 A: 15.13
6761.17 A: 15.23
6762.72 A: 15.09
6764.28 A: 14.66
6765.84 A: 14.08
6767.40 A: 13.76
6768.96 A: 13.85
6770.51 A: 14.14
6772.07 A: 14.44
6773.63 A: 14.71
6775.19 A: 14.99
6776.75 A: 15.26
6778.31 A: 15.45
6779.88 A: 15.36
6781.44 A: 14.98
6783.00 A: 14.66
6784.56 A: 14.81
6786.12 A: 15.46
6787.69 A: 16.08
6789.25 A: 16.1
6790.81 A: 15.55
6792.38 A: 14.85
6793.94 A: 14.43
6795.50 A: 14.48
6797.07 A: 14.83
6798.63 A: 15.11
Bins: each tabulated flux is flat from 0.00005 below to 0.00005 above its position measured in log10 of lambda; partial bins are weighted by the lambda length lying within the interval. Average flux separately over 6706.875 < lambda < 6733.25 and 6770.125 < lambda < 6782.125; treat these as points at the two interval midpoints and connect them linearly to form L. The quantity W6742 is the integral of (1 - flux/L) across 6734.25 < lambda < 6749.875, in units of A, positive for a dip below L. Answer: 2.5 A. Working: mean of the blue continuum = 23.2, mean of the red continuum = 14.9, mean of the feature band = 16.8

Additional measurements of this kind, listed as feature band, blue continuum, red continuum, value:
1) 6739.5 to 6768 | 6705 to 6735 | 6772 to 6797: 5.5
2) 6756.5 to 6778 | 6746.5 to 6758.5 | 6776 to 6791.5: 0.6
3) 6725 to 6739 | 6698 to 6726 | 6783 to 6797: -3.2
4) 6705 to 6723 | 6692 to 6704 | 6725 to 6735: -2.9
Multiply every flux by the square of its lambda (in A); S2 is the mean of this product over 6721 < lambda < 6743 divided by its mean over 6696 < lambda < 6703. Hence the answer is 1.5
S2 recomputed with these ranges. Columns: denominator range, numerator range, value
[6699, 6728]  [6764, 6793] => 0.76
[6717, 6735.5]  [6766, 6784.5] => 0.63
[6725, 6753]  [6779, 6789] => 0.81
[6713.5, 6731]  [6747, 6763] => 0.61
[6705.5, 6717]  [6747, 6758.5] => 0.69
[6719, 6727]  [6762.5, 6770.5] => 0.76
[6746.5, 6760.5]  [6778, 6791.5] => 1.04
